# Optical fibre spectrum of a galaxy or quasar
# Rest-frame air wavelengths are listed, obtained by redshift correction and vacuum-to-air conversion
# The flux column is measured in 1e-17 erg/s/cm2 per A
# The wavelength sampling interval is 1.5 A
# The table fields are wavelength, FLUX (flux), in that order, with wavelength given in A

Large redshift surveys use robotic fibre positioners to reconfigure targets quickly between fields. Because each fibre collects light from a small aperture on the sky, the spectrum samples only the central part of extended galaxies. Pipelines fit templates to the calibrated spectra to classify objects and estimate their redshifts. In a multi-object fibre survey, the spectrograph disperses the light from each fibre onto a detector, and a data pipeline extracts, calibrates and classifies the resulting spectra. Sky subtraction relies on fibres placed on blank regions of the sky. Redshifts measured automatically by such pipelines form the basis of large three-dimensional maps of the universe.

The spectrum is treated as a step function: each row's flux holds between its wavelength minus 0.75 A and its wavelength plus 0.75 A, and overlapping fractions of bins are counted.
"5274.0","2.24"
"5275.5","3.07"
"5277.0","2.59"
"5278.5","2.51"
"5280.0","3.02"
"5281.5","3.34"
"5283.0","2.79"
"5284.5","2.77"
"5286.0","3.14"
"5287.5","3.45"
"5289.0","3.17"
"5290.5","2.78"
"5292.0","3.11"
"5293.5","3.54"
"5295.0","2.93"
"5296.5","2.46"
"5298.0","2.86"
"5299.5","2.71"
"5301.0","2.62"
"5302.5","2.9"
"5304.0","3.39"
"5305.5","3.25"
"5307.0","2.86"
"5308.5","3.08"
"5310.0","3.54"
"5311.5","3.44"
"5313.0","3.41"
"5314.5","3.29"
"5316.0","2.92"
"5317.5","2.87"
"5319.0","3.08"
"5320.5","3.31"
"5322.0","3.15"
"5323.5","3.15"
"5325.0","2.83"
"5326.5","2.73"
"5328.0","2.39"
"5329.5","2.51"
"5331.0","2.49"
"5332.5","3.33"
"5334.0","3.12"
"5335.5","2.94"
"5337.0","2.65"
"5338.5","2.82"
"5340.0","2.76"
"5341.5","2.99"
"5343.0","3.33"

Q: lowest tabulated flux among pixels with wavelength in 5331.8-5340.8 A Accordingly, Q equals 2.65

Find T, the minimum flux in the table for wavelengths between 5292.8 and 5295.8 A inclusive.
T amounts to 2.93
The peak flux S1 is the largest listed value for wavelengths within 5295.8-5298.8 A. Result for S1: 2.86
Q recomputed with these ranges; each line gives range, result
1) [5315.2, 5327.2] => 2.73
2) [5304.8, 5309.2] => 2.86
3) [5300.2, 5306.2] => 2.62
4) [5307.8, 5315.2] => 3.08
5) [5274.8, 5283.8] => 2.51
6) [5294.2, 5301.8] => 2.46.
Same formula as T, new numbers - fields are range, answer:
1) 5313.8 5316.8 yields 2.92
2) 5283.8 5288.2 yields 2.77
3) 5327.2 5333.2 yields 2.39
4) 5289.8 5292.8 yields 2.78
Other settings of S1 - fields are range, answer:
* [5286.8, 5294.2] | 3.54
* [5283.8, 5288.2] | 3.45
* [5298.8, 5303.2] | 2.9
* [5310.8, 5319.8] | 3.44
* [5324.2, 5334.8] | 3.33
